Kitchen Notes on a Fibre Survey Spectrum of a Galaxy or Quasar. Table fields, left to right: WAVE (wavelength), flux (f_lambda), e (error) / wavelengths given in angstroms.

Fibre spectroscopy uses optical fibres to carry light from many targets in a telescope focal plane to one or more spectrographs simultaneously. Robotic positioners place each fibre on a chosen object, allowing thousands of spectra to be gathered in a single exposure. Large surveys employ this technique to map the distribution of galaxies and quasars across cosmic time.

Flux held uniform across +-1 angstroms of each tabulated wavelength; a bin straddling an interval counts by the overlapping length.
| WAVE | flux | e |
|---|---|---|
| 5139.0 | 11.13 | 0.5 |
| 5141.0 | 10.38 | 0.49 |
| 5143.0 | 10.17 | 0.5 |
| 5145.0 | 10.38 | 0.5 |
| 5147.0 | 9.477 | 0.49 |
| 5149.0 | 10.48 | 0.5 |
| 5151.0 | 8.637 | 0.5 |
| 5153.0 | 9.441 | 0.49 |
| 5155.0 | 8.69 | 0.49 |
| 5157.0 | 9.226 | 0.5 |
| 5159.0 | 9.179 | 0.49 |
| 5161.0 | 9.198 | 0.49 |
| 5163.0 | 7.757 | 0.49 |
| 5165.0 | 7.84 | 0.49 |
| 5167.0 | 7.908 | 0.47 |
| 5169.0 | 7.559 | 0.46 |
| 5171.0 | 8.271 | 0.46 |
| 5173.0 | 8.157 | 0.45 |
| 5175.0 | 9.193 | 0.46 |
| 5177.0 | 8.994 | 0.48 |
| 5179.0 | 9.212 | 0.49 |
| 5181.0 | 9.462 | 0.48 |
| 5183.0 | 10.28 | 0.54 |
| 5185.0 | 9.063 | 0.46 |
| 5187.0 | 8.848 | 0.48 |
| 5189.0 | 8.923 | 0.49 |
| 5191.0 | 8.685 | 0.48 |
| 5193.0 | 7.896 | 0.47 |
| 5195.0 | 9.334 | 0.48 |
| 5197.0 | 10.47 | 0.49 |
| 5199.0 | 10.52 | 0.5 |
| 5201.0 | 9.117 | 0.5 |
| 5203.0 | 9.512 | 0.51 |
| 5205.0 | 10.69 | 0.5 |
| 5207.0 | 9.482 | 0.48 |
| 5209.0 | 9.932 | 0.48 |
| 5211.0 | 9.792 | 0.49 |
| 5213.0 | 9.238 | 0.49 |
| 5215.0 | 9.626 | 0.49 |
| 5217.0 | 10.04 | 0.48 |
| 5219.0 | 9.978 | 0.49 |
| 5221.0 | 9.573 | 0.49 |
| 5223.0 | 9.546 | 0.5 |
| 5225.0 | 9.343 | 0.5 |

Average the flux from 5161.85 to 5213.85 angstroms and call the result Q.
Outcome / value 9.08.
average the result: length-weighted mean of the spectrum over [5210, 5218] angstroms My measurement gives 9.67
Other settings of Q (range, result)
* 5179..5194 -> 9.04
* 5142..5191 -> 9.01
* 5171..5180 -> 8.82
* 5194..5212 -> 9.87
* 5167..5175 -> 8.13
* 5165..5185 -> 8.75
